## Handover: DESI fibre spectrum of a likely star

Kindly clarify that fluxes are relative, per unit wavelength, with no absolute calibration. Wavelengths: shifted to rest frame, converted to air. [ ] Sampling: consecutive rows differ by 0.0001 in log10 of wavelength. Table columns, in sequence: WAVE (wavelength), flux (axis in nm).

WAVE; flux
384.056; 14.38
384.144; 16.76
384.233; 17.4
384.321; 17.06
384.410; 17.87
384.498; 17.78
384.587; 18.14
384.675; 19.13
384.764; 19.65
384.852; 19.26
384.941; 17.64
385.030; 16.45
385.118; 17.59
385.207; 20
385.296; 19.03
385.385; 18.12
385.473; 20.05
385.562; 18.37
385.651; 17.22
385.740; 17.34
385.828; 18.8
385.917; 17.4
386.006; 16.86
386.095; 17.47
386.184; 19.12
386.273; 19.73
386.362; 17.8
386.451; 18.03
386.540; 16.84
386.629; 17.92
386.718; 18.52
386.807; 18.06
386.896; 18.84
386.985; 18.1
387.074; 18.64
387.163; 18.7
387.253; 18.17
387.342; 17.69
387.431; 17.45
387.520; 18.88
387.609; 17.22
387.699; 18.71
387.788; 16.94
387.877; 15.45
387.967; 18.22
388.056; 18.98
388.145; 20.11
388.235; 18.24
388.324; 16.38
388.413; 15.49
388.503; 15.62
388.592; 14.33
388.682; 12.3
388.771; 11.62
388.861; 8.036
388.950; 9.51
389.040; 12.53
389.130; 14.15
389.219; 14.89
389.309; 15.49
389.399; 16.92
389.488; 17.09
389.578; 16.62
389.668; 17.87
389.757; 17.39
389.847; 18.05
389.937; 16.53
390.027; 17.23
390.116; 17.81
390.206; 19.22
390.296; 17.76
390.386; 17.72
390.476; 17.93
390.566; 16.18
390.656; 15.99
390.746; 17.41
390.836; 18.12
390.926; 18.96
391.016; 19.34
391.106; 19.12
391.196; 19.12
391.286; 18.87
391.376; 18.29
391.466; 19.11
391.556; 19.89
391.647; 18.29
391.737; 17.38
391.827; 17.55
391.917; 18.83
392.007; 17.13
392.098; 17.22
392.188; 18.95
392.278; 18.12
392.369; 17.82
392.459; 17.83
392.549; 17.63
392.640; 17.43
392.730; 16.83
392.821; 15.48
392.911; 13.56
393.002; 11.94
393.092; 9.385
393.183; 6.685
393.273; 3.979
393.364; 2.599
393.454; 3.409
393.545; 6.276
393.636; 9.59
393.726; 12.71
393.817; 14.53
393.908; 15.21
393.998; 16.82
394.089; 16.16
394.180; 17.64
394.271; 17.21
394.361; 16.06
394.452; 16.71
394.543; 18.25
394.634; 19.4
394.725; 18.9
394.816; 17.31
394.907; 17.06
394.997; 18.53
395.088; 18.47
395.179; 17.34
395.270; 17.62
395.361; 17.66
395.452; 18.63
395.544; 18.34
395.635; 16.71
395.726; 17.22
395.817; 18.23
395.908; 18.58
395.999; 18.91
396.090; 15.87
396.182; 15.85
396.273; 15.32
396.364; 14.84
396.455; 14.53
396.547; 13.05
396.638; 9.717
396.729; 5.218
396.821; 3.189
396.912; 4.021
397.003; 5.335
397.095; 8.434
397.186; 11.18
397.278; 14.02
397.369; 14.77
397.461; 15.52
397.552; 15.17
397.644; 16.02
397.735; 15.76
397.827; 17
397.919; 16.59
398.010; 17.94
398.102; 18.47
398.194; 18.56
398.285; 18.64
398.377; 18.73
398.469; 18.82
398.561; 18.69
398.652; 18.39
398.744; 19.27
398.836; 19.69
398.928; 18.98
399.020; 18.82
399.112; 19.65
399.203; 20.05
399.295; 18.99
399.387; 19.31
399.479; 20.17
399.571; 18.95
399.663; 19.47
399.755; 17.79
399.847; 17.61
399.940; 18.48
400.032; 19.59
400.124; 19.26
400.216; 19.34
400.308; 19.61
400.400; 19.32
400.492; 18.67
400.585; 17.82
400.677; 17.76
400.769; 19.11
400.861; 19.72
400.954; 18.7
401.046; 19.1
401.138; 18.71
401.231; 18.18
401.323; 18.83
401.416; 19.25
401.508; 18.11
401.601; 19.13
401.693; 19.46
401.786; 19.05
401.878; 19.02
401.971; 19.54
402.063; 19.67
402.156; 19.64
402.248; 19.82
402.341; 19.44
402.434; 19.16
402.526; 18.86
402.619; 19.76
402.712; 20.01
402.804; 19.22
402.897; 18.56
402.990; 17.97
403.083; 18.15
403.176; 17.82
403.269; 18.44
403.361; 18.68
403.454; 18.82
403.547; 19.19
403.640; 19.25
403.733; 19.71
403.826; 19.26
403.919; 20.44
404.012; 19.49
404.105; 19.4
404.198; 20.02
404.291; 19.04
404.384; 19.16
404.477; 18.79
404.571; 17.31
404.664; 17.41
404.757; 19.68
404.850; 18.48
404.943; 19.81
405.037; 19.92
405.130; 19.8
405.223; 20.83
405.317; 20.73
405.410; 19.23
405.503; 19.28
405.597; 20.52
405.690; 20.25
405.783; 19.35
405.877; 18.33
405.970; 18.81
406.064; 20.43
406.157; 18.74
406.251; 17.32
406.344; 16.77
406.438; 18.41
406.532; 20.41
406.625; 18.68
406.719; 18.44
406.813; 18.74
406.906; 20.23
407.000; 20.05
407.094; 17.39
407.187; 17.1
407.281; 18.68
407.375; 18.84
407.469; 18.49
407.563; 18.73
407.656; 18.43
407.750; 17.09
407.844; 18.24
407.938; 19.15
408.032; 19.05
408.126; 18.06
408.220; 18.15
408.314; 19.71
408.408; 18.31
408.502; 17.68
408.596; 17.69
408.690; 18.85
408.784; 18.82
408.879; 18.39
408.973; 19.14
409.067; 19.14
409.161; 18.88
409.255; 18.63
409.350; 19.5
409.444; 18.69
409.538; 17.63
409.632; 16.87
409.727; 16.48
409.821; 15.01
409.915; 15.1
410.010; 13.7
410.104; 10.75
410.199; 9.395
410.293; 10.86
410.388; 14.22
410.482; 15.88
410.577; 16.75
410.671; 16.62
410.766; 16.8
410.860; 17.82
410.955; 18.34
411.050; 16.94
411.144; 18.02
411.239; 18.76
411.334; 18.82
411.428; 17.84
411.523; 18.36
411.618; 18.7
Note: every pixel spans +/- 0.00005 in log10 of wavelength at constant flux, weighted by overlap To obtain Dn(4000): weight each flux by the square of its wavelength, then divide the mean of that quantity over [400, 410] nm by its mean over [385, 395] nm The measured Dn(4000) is 1.2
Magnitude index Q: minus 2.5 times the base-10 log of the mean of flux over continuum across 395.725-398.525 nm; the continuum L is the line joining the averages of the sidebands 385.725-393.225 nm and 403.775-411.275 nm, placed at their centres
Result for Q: 0.21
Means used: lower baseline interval 16.9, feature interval 14.3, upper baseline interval 18.1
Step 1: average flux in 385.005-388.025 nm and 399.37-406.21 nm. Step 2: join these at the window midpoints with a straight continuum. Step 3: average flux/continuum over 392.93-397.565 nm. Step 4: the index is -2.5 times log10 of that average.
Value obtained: 0.33 mag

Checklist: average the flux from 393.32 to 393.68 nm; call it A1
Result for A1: 5.46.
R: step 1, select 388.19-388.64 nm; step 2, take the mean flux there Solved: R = 16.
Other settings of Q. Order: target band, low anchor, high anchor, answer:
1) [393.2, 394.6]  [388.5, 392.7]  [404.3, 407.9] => 0.36 mag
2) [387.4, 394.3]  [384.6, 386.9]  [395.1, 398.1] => 0.05 mag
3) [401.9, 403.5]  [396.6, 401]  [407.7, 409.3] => -0.10 mag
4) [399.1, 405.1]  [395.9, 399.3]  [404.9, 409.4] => -0.13 mag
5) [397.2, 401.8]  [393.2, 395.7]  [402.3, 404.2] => -0.06 mag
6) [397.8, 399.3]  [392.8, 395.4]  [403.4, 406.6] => -0.16 mag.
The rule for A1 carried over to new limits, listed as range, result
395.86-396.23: 17.3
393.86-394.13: 16.1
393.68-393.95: 14.1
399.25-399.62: 19.4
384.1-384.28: 17.1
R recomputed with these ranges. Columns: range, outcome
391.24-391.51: 18.8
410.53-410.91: 17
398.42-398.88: 19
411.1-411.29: 18.3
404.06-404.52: 19.3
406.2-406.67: 18.3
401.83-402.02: 19.3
